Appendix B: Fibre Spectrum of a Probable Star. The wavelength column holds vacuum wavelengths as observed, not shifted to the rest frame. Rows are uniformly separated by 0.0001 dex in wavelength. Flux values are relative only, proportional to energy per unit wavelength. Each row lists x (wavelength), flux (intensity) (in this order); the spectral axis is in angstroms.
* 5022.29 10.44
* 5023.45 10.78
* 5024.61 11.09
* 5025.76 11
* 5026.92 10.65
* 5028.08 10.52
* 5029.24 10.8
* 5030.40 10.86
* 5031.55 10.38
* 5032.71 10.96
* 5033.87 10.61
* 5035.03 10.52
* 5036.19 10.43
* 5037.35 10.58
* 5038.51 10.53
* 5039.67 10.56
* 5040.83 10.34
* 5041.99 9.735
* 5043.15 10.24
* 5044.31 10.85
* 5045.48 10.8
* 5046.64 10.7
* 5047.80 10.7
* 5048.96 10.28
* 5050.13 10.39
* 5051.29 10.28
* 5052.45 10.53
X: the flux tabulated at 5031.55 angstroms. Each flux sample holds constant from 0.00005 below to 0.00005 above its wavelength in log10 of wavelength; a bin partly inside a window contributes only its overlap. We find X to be 10.38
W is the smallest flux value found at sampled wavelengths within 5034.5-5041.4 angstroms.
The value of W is 10.34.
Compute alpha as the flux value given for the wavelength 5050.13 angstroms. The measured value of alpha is 10.39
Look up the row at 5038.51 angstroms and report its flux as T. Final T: 10.53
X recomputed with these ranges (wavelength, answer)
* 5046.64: 10.7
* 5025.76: 11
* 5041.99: 9.735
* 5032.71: 10.96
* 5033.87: 10.61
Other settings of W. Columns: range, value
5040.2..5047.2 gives 9.735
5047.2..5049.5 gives 10.28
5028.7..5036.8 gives 10.38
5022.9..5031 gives 10.52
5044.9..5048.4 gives 10.7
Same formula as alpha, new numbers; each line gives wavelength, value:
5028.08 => 10.52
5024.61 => 11.09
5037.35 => 10.58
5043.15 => 10.24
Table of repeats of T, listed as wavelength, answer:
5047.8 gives 10.7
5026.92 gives 10.65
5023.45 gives 10.78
